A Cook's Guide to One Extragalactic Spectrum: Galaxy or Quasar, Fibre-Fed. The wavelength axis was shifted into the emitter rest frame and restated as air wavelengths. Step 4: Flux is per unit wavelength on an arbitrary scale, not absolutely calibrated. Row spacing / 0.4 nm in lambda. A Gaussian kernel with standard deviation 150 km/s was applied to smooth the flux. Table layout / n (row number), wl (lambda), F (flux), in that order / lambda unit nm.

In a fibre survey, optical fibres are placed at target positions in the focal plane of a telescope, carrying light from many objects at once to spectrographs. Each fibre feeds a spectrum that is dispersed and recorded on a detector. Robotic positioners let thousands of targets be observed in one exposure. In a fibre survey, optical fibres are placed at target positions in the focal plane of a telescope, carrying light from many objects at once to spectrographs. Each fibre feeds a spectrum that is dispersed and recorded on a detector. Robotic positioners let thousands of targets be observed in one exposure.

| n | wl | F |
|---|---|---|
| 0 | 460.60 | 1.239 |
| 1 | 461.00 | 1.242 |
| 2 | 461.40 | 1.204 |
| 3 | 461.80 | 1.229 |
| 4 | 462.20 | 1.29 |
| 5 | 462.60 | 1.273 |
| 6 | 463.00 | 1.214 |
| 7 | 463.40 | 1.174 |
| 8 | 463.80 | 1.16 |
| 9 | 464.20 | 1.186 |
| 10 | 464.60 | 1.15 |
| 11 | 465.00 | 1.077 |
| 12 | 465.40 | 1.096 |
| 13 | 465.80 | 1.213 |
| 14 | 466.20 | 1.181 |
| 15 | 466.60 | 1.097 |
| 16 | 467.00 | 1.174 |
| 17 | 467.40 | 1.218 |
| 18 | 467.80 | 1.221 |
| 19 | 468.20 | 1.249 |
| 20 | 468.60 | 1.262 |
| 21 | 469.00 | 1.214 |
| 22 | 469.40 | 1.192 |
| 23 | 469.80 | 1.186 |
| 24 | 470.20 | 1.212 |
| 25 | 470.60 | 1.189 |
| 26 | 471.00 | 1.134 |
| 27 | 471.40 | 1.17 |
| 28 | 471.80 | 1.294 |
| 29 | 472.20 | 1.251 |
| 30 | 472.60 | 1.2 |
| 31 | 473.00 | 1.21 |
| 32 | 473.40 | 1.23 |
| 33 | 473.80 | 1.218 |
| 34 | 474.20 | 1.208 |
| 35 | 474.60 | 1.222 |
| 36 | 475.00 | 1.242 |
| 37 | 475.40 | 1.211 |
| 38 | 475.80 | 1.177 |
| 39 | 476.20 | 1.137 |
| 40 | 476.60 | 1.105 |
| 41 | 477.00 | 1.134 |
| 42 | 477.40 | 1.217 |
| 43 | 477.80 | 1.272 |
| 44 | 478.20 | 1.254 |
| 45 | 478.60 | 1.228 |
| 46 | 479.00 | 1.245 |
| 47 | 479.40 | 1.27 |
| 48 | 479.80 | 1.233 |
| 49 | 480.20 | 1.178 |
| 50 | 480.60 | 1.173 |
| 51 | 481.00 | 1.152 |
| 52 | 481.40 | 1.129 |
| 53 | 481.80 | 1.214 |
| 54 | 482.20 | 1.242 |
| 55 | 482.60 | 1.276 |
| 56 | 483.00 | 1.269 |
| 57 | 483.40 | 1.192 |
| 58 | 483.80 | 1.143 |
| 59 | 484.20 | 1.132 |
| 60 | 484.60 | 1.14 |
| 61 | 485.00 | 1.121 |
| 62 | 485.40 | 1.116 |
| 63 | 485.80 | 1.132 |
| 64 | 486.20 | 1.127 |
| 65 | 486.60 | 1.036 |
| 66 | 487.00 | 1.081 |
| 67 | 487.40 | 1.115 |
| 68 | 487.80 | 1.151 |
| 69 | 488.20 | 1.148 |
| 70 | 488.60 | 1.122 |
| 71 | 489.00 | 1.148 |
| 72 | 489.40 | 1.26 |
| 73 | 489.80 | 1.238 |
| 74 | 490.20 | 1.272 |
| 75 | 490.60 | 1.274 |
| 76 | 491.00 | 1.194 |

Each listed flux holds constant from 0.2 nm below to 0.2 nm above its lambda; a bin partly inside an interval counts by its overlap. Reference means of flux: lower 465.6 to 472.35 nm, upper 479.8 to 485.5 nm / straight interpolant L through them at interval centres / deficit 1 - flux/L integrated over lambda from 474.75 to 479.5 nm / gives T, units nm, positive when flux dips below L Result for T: -0.07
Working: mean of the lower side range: 1.2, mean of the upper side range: 1.18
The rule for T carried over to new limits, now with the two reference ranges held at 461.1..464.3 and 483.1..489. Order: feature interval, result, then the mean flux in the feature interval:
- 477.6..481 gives -0.21 nm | 1.23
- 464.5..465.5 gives 0.09 nm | 1.1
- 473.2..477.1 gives -0.06 nm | 1.19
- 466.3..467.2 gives 0.05 nm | 1.14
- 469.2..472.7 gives -0.05 nm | 1.2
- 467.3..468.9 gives -0.05 nm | 1.24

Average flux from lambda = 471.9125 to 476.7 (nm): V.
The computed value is 1.2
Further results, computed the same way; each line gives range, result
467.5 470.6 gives 1.22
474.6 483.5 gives 1.21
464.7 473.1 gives 1.19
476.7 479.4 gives 1.22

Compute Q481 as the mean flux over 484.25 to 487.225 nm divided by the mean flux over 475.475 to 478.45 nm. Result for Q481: 0.9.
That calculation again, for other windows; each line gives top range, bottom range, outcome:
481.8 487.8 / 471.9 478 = 0.96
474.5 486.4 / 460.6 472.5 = 0.99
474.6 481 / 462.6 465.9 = 1.03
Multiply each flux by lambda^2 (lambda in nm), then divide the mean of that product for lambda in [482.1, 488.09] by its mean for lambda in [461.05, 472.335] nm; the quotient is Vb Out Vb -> 1.0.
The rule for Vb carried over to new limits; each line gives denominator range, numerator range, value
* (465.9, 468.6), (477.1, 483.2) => 1.08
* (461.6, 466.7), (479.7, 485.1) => 1.08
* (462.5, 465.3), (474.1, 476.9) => 1.06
